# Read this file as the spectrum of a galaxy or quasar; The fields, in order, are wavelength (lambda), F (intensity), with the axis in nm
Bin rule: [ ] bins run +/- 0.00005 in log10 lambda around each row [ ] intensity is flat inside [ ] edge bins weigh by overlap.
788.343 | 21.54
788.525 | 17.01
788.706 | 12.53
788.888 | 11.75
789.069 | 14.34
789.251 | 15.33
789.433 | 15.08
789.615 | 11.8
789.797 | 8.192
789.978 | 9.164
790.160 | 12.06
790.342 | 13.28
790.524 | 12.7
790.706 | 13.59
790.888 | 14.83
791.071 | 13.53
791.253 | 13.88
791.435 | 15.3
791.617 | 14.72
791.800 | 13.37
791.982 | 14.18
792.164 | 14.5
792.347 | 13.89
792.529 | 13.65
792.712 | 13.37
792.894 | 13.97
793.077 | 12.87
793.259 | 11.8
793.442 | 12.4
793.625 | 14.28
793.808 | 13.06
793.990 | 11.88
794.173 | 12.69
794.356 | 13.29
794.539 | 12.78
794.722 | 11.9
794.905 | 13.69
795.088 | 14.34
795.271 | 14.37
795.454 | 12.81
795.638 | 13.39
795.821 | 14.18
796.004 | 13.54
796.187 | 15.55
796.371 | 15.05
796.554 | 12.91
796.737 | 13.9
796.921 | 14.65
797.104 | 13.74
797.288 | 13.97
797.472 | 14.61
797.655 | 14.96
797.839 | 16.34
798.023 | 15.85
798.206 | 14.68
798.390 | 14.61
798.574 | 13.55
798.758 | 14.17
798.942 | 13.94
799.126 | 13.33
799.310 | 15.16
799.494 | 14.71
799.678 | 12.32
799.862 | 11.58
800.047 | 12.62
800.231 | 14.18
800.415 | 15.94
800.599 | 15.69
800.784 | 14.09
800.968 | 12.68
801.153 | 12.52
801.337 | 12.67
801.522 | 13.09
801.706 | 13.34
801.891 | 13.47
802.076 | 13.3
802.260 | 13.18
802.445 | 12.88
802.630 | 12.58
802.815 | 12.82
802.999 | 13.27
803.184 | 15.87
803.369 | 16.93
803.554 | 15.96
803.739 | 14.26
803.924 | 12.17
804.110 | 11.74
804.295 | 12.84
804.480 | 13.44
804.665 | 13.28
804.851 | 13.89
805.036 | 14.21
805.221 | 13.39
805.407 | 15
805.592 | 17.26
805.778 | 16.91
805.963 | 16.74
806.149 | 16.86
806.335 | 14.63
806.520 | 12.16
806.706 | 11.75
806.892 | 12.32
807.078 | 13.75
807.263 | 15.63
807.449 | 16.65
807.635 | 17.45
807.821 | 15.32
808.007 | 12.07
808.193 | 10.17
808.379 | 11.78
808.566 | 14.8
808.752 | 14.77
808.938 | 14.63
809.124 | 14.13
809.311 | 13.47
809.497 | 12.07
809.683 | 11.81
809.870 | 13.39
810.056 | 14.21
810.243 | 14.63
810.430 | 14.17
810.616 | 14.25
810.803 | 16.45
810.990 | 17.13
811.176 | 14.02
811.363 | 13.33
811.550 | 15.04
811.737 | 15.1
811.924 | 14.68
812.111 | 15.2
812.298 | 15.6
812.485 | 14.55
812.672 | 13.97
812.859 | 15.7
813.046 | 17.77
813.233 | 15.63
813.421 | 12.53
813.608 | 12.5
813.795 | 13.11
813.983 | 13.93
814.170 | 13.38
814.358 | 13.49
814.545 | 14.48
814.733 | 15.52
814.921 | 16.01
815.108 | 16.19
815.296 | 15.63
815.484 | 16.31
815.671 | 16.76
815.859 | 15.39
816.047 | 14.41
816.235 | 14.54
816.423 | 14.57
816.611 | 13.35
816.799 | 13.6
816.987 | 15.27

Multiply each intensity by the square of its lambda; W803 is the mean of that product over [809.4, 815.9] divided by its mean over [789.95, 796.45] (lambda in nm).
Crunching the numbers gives 1.1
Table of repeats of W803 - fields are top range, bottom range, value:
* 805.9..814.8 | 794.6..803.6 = 1.05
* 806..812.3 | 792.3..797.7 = 1.09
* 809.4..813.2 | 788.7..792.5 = 1.17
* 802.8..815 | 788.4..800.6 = 1.08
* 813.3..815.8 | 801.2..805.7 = 1.09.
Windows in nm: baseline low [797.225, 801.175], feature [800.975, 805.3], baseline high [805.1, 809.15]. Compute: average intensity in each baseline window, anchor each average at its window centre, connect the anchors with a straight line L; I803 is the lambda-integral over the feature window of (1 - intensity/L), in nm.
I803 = 0.25 nm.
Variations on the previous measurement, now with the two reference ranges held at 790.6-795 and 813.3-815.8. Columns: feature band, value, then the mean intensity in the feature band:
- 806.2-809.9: 0.16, 13.7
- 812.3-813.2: -0.06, 15.5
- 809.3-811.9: 0.03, 14.3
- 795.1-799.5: -0.20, 14.3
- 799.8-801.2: 0.01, 13.7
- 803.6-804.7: 0.08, 13.1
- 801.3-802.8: 0.10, 13.1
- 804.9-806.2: -0.14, 15.7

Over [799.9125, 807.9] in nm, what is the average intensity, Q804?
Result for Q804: 14.1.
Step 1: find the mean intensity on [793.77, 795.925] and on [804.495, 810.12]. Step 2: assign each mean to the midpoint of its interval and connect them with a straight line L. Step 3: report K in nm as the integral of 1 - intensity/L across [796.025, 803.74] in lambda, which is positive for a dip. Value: -0.274 nm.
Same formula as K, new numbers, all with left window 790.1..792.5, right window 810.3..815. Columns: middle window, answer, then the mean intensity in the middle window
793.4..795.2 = 0.12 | 13.1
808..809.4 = 0.12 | 13.3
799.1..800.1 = 0.06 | 13.3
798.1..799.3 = 0.00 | 14.1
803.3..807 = 0.03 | 14.3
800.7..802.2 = 0.12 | 13.1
